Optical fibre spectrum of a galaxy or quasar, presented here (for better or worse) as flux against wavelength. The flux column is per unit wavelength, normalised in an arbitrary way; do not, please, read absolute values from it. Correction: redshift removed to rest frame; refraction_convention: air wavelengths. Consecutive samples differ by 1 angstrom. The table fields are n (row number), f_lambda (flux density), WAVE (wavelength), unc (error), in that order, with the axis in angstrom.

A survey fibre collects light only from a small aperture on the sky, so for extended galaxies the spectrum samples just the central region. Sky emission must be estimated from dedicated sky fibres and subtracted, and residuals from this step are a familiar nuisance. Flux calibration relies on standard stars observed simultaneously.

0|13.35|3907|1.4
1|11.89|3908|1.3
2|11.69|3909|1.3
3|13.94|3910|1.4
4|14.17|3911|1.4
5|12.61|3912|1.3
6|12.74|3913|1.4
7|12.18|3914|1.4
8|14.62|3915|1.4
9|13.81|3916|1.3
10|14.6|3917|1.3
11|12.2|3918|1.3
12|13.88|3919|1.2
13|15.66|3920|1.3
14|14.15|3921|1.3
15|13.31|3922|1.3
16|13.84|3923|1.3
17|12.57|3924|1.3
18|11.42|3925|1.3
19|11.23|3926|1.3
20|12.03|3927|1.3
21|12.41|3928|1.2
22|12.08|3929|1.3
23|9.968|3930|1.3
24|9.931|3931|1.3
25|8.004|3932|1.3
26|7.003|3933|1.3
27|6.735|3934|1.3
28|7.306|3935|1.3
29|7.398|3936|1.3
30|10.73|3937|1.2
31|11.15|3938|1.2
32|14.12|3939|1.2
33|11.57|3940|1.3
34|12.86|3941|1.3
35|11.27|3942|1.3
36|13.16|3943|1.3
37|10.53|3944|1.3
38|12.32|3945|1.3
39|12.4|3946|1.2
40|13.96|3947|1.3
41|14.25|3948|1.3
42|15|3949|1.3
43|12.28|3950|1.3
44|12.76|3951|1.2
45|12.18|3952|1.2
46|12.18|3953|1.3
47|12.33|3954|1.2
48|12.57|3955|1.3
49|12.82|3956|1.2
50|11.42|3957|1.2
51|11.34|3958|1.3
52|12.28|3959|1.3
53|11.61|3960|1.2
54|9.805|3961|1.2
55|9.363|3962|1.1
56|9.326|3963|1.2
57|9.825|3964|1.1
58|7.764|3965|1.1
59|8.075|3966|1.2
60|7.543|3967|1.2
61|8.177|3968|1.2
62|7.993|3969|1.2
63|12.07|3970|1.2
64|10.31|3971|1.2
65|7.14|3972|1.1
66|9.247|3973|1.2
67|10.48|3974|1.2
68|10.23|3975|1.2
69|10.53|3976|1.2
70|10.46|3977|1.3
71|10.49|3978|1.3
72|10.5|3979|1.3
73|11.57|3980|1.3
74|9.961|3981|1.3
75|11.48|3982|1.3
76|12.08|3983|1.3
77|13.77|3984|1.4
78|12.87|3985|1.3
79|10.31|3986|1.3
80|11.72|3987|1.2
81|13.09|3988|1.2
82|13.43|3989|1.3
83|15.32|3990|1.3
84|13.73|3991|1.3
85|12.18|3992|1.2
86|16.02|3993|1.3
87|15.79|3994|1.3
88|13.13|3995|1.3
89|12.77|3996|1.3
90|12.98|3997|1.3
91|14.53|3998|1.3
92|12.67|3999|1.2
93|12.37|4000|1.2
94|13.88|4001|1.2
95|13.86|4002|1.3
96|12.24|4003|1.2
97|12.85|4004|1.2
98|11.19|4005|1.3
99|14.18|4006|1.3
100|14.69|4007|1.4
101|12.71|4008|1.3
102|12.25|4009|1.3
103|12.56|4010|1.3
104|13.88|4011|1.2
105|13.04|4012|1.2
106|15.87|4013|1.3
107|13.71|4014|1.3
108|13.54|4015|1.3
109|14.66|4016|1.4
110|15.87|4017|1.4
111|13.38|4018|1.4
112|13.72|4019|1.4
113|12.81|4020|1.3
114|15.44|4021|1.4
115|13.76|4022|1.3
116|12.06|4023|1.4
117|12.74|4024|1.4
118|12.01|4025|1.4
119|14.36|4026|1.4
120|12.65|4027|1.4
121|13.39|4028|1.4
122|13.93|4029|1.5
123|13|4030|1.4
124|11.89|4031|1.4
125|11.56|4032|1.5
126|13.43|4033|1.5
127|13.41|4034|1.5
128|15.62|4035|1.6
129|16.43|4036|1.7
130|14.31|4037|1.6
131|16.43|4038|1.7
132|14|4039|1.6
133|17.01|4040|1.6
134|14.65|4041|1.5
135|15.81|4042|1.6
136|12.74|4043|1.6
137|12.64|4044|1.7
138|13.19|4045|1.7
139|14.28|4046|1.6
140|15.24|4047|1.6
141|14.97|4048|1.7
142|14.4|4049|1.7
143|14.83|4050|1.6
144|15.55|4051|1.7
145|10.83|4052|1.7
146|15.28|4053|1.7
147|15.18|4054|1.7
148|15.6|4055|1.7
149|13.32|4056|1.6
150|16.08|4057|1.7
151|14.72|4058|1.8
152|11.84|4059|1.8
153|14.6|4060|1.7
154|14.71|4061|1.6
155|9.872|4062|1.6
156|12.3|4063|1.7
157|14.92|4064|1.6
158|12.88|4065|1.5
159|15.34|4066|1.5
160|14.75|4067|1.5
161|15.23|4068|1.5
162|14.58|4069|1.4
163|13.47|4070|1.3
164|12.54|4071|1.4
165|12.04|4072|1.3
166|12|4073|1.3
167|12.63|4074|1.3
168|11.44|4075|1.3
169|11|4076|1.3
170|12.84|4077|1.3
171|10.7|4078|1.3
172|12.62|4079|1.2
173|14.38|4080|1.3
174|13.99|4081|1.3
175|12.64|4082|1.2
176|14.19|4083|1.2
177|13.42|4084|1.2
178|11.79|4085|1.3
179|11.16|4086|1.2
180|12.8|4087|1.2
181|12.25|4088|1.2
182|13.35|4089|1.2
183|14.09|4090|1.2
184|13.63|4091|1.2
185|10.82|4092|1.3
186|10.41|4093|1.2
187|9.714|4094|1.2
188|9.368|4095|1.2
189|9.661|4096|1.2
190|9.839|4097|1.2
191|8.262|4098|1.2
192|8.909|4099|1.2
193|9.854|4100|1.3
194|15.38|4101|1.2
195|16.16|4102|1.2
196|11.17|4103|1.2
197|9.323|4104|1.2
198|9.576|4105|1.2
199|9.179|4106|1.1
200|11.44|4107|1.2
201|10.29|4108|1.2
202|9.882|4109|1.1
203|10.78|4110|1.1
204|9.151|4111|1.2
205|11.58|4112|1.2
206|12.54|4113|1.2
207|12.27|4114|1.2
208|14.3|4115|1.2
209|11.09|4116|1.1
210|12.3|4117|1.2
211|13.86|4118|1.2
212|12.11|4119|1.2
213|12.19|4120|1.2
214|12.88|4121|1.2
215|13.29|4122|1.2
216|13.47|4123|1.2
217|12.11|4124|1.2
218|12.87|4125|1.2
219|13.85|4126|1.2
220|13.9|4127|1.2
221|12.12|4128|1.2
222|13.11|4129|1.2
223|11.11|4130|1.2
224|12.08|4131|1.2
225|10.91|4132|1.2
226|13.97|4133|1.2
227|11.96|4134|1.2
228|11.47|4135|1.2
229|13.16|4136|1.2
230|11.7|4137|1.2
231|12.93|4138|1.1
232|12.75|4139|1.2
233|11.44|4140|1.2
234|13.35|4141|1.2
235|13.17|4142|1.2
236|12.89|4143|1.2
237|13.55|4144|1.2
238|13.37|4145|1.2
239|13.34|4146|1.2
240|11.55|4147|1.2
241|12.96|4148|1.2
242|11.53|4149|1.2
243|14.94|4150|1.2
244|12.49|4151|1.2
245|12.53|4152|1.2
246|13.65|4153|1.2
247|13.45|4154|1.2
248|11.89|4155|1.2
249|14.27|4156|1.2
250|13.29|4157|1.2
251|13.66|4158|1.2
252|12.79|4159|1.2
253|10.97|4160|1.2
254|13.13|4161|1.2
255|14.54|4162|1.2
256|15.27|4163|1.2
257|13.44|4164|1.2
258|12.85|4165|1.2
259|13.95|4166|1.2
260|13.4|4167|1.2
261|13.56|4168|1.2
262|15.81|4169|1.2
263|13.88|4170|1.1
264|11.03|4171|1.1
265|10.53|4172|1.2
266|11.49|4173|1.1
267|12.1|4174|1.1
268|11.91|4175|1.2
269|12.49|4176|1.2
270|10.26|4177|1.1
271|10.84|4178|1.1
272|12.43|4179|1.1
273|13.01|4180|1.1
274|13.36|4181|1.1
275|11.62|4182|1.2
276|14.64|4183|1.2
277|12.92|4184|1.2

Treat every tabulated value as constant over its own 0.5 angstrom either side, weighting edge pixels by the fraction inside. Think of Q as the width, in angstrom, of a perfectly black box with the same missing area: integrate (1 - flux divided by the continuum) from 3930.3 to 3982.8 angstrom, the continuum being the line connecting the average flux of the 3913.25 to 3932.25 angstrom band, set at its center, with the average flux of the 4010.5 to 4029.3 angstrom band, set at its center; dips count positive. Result 9.2 angstrom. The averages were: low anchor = 12.6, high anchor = 13.7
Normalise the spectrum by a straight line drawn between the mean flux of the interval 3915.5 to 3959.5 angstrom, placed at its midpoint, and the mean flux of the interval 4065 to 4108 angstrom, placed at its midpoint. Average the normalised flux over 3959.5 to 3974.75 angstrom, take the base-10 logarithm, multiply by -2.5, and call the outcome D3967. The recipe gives 0.277 mag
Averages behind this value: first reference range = 11.9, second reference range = 12.1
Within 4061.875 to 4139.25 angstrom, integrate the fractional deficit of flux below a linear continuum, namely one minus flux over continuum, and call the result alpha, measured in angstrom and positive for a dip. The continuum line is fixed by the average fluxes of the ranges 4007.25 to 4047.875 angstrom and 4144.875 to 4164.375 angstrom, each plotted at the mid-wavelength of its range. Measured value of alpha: 7.28 angstrom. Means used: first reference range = 13.9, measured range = 12.2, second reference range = 13.1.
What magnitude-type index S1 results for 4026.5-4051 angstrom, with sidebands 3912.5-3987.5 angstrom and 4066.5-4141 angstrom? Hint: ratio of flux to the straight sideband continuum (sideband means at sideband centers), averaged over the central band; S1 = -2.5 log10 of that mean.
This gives -0.20 mag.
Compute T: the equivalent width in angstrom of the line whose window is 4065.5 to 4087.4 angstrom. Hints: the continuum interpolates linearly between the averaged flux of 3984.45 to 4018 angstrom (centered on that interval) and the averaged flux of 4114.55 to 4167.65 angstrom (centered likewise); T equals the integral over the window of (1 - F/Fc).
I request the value 0.3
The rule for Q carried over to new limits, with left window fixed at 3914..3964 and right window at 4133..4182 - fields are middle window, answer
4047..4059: -2.14 angstrom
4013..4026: -1.69 angstrom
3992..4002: -1.36 angstrom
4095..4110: 2.33 angstrom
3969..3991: 1.34 angstrom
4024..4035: -0.77 angstrom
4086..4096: 0.65 angstrom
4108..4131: 0.67 angstrom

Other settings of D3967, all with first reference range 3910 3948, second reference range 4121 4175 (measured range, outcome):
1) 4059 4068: -0.09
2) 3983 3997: -0.10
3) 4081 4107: 0.10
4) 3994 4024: -0.10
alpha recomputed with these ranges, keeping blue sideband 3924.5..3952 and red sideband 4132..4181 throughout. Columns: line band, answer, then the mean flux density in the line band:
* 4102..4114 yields 1.64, 10.8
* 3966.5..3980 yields 2.13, 9.7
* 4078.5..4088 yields -0.52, 13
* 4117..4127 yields -0.33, 13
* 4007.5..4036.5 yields -4.20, 13.6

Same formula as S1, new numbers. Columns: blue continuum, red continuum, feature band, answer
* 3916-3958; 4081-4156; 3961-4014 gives 0.015 mag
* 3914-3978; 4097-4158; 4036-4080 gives -0.167 mag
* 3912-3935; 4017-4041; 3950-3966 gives 0.132 mag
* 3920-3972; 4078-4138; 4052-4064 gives -0.185 mag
